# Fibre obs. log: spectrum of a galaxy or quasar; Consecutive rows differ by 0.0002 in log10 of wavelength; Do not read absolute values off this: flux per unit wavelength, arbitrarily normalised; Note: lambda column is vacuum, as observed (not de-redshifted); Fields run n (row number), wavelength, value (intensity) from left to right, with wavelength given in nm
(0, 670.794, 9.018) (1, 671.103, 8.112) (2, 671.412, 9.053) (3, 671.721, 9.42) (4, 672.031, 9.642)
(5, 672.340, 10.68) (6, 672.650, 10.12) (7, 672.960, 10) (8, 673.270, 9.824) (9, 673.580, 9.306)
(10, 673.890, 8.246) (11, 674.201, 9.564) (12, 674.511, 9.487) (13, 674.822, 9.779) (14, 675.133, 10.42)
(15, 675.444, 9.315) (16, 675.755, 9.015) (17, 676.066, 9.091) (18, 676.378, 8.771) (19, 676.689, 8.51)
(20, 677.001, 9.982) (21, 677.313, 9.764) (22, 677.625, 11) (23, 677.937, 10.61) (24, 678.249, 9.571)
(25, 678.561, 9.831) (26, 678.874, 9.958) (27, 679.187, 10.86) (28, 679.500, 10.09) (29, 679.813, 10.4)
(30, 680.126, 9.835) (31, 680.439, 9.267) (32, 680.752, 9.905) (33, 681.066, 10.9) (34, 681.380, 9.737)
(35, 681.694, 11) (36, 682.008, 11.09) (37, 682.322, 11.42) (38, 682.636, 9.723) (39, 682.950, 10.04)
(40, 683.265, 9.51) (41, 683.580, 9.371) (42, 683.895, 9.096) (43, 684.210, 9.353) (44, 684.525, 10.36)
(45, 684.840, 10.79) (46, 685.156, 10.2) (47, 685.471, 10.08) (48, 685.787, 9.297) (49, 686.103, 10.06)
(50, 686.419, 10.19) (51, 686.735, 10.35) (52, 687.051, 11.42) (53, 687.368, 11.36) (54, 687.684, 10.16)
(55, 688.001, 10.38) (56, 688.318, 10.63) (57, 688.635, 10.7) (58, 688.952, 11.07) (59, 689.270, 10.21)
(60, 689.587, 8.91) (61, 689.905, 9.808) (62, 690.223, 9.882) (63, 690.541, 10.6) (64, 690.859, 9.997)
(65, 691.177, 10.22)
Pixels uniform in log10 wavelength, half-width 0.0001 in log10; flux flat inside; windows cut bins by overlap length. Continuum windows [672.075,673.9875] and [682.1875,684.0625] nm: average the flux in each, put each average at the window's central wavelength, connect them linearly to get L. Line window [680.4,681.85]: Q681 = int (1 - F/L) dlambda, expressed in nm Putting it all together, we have -0.06 nm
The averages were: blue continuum 9.74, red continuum 9.84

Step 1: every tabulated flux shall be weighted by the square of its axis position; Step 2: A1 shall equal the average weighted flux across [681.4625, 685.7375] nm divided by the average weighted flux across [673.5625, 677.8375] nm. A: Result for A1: 1.09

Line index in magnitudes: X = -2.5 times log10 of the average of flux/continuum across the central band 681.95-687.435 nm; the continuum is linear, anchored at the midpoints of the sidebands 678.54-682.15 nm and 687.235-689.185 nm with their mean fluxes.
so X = 0.03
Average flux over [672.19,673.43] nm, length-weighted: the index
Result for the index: 10.1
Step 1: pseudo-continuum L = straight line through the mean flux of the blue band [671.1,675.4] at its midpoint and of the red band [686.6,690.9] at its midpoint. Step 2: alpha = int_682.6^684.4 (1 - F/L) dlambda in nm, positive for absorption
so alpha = 0.11 nm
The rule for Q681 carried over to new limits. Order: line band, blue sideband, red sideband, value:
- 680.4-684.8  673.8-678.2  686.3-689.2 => 0.04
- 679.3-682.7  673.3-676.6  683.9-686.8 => -0.21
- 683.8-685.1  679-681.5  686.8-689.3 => 0.06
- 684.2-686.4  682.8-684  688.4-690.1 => -0.08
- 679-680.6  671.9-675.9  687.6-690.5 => -0.04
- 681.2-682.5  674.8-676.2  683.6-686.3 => -0.14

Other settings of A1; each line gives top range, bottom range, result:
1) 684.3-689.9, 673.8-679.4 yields 1.10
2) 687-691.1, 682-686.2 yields 1.05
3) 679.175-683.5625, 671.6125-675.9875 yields 1.09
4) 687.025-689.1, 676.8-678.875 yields 1.10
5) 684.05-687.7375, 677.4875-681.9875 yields 1.03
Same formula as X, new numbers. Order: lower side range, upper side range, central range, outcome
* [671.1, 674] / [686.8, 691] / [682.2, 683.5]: 0.00 mag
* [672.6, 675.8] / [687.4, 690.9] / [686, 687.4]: -0.05 mag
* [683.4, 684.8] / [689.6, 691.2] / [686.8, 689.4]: -0.09 mag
